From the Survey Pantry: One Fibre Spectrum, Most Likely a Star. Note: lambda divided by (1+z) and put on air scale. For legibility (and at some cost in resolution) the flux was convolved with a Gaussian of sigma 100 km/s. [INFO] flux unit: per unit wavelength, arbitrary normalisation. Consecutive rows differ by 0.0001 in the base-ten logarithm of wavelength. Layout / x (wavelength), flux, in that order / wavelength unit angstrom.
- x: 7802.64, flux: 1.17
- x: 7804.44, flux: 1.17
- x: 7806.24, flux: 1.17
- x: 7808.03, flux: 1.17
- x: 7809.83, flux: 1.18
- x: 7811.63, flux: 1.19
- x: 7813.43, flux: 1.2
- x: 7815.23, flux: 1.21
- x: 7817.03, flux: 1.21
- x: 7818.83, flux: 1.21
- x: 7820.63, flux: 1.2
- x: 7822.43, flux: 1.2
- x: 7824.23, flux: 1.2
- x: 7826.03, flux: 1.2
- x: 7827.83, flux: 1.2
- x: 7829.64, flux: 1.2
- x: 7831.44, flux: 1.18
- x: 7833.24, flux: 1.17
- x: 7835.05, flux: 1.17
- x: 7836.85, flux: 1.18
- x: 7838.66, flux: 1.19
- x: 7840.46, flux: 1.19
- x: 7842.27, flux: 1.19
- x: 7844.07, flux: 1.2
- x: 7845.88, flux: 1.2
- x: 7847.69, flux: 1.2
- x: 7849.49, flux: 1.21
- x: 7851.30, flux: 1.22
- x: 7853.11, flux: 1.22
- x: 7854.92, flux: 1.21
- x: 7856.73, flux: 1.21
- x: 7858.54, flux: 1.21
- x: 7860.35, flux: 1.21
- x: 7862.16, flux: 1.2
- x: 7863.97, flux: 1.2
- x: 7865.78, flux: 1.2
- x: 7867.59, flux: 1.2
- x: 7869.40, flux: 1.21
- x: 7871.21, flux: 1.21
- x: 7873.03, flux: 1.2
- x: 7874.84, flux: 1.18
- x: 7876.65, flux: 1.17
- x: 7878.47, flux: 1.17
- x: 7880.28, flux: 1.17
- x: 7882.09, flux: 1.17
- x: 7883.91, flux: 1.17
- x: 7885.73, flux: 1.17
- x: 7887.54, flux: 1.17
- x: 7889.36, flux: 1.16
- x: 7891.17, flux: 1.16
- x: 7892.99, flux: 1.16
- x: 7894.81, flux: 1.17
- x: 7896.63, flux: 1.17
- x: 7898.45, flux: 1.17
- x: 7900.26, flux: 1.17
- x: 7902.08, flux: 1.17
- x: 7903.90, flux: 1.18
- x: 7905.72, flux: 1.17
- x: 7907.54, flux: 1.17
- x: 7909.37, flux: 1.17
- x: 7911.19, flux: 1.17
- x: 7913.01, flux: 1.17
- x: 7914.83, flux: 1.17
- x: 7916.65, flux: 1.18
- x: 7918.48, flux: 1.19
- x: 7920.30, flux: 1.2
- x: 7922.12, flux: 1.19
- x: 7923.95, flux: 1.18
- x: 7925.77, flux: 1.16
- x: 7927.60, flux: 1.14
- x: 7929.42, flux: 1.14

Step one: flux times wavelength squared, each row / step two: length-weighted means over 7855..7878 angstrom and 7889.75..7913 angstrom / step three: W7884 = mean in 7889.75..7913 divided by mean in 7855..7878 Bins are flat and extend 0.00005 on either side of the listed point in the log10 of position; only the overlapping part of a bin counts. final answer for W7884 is 0.98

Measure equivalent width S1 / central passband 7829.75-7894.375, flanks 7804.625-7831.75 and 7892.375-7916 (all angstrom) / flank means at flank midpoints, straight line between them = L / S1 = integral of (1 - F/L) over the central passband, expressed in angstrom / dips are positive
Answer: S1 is -0.4 angstrom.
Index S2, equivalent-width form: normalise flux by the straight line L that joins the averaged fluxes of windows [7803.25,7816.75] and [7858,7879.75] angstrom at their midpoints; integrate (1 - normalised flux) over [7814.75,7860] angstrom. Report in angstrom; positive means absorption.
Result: -0.35 angstrom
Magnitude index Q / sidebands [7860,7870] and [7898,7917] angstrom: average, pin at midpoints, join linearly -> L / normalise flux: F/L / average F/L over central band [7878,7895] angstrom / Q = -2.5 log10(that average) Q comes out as 0.02 mag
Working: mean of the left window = 1.2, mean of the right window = 1.17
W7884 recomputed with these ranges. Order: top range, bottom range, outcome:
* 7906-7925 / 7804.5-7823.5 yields 1.01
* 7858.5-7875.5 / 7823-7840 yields 1.02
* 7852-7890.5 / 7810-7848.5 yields 1.01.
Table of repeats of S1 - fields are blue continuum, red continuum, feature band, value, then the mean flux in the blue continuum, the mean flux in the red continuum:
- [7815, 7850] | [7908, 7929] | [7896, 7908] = 0.1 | 1.2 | 1.17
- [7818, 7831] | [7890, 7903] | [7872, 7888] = 0.0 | 1.2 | 1.17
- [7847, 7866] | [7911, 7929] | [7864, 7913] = 0.6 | 1.21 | 1.17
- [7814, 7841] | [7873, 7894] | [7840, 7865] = -0.5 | 1.19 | 1.17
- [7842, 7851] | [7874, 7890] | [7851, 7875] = -0.4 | 1.2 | 1.17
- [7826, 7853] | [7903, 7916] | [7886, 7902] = 0.1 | 1.19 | 1.17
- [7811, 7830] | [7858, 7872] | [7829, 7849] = 0.2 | 1.2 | 1.21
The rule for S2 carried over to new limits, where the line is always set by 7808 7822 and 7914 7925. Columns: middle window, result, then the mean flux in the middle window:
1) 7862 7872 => -0.1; 1.2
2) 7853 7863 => -0.1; 1.21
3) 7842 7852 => -0.1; 1.2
